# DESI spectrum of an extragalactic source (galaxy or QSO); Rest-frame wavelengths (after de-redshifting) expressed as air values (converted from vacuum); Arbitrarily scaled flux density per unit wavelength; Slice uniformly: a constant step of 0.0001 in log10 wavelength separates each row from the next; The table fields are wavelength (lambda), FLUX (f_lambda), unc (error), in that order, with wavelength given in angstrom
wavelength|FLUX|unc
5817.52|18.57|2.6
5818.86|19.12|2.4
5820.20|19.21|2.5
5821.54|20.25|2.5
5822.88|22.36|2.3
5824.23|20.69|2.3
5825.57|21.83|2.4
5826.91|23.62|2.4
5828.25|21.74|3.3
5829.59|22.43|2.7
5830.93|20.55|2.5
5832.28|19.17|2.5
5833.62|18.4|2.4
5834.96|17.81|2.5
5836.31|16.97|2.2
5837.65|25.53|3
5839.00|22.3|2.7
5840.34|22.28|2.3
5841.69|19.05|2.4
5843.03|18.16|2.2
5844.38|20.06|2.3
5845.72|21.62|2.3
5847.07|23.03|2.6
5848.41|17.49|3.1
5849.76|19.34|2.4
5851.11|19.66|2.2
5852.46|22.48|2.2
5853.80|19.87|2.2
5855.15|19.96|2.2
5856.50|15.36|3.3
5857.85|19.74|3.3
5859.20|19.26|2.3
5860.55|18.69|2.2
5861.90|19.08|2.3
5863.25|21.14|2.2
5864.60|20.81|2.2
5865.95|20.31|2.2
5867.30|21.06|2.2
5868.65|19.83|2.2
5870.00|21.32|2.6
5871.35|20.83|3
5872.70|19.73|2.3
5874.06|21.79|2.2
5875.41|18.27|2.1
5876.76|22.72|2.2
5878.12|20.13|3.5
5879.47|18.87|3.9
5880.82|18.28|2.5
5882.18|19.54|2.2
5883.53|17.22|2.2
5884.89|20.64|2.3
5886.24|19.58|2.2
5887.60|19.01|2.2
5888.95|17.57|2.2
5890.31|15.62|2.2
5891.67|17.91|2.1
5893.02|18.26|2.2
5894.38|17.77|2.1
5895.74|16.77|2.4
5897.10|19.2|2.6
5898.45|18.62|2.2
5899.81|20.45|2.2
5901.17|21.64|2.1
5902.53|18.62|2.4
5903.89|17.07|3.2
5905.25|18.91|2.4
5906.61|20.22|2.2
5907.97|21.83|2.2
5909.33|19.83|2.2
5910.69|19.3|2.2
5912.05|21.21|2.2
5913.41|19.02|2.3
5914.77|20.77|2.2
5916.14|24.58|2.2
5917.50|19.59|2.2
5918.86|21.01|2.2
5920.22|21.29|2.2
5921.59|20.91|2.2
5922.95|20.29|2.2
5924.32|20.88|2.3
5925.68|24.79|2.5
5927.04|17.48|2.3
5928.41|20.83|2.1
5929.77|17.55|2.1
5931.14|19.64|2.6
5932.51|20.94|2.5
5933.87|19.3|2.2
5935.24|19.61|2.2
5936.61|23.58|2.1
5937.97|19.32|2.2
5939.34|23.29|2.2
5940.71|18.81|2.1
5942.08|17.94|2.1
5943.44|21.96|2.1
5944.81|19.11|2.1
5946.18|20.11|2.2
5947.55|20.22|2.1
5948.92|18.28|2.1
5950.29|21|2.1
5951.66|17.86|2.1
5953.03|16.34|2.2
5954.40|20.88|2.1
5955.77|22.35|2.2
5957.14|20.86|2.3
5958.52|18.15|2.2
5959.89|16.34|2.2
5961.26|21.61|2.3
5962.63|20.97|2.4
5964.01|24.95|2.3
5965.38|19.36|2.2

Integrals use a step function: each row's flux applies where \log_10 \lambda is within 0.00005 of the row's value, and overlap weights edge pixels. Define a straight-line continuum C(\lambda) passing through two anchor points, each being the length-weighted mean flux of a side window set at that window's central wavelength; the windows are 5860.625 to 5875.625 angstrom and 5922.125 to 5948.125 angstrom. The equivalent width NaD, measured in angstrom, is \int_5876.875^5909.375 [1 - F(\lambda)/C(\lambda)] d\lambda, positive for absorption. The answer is 2.2 angstrom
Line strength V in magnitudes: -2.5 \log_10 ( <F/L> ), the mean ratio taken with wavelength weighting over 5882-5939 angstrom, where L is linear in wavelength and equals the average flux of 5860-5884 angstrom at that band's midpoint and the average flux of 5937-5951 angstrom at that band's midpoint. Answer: 0.02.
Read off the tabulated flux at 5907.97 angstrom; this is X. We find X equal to 21.83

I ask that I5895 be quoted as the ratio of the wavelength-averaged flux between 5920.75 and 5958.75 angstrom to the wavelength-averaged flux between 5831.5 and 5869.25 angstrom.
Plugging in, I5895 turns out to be 1.01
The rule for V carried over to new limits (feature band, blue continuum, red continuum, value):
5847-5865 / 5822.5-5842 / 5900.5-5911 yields 0.05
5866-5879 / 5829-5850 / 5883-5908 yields -0.07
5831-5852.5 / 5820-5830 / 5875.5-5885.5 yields 0.04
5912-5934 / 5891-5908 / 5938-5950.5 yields -0.06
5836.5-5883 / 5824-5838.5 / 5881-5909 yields -0.01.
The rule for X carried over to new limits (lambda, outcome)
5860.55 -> 18.69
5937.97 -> 19.32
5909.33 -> 19.83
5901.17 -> 21.64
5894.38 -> 17.77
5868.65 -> 19.83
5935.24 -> 19.61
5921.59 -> 20.91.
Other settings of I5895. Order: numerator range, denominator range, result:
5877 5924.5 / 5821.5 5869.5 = 0.96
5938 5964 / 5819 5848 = 0.96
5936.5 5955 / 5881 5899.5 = 1.08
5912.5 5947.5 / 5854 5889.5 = 1.04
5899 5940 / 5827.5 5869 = 1.02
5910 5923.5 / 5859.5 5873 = 1.03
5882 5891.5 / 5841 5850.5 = 0.93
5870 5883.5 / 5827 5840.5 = 0.96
